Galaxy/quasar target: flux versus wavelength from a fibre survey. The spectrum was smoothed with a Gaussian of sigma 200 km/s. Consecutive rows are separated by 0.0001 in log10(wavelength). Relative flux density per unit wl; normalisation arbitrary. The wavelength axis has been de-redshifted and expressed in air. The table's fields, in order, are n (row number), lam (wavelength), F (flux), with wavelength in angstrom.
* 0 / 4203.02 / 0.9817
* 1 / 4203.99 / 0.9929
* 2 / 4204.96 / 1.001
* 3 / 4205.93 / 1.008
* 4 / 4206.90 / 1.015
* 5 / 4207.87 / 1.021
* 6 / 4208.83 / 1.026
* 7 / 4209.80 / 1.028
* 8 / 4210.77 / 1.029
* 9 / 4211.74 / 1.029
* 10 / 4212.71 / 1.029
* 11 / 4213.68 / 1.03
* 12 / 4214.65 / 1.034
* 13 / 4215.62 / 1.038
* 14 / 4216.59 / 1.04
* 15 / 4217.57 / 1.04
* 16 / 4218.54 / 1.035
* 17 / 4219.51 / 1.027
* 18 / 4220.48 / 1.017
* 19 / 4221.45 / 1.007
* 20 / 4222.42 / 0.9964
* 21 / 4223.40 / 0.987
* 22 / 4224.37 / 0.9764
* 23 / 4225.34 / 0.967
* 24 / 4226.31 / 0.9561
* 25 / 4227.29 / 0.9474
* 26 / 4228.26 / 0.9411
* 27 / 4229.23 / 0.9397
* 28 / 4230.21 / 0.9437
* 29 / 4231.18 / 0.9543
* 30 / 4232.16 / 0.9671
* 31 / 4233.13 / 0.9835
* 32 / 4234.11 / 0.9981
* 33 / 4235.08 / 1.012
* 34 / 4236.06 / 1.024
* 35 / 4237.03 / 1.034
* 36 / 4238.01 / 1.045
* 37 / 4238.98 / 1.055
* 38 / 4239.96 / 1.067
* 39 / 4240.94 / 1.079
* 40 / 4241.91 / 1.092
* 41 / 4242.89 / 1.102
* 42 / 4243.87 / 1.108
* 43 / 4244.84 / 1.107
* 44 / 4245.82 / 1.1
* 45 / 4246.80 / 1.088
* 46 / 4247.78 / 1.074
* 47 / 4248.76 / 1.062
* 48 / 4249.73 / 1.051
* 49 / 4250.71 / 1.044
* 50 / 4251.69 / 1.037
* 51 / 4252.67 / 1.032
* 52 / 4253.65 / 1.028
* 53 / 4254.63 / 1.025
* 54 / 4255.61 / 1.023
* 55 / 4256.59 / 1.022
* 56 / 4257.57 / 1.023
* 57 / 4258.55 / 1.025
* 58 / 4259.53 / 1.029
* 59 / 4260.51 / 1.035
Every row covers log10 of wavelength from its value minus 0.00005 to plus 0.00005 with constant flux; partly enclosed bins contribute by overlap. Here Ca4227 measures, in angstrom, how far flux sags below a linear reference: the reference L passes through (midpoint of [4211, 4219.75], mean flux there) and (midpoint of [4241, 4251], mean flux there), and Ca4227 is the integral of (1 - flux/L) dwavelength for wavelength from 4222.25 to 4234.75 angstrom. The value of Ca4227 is 1.1 angstrom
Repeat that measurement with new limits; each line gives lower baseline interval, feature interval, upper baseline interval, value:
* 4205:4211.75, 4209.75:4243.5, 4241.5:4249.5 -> 1.3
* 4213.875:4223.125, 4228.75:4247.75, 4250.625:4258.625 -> -0.2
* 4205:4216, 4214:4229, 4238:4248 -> 0.7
